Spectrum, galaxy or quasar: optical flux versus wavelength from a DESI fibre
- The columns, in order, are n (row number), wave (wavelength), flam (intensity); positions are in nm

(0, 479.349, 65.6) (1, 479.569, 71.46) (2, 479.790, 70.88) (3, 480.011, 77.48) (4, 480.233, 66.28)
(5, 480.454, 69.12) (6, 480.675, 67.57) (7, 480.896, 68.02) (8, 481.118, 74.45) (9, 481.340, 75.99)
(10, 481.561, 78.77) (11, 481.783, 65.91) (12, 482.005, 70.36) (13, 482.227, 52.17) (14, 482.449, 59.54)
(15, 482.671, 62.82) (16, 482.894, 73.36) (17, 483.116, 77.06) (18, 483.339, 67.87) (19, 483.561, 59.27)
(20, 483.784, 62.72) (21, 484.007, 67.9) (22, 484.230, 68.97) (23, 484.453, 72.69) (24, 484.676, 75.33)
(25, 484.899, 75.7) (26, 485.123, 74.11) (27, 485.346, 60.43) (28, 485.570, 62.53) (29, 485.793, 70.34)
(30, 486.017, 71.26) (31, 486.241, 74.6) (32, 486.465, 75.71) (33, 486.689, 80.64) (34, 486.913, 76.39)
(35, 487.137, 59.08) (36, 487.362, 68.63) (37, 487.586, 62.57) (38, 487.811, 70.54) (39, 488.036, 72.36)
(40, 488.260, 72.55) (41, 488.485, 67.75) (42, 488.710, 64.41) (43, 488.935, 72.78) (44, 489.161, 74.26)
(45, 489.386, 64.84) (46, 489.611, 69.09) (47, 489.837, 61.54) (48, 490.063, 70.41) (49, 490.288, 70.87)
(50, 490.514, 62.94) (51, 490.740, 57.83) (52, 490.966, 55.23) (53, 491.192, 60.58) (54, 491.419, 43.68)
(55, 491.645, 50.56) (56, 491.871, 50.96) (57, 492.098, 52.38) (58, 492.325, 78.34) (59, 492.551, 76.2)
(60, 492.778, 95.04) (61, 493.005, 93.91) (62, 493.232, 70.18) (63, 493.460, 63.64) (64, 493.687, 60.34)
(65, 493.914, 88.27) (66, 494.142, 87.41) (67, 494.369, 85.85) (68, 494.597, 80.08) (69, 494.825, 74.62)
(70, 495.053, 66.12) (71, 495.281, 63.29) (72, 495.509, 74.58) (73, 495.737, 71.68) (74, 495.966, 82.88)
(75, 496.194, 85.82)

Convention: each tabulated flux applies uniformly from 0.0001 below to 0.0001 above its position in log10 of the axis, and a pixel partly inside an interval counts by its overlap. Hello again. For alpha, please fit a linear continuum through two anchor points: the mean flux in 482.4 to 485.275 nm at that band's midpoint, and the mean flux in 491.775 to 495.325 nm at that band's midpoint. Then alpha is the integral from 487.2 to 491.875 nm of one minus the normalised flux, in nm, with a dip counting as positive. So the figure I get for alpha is 0.51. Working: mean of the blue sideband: 69.1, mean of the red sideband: 74.5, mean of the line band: 64.3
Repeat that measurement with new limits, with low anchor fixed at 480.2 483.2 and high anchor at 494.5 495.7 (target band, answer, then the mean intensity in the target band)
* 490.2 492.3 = 0.41 nm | 56.8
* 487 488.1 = 0.05 nm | 66.6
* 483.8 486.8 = -0.08 nm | 71.3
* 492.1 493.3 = -0.16 nm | 80.4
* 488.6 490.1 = 0.05 nm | 68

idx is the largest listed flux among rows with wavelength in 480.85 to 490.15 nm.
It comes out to 80.64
